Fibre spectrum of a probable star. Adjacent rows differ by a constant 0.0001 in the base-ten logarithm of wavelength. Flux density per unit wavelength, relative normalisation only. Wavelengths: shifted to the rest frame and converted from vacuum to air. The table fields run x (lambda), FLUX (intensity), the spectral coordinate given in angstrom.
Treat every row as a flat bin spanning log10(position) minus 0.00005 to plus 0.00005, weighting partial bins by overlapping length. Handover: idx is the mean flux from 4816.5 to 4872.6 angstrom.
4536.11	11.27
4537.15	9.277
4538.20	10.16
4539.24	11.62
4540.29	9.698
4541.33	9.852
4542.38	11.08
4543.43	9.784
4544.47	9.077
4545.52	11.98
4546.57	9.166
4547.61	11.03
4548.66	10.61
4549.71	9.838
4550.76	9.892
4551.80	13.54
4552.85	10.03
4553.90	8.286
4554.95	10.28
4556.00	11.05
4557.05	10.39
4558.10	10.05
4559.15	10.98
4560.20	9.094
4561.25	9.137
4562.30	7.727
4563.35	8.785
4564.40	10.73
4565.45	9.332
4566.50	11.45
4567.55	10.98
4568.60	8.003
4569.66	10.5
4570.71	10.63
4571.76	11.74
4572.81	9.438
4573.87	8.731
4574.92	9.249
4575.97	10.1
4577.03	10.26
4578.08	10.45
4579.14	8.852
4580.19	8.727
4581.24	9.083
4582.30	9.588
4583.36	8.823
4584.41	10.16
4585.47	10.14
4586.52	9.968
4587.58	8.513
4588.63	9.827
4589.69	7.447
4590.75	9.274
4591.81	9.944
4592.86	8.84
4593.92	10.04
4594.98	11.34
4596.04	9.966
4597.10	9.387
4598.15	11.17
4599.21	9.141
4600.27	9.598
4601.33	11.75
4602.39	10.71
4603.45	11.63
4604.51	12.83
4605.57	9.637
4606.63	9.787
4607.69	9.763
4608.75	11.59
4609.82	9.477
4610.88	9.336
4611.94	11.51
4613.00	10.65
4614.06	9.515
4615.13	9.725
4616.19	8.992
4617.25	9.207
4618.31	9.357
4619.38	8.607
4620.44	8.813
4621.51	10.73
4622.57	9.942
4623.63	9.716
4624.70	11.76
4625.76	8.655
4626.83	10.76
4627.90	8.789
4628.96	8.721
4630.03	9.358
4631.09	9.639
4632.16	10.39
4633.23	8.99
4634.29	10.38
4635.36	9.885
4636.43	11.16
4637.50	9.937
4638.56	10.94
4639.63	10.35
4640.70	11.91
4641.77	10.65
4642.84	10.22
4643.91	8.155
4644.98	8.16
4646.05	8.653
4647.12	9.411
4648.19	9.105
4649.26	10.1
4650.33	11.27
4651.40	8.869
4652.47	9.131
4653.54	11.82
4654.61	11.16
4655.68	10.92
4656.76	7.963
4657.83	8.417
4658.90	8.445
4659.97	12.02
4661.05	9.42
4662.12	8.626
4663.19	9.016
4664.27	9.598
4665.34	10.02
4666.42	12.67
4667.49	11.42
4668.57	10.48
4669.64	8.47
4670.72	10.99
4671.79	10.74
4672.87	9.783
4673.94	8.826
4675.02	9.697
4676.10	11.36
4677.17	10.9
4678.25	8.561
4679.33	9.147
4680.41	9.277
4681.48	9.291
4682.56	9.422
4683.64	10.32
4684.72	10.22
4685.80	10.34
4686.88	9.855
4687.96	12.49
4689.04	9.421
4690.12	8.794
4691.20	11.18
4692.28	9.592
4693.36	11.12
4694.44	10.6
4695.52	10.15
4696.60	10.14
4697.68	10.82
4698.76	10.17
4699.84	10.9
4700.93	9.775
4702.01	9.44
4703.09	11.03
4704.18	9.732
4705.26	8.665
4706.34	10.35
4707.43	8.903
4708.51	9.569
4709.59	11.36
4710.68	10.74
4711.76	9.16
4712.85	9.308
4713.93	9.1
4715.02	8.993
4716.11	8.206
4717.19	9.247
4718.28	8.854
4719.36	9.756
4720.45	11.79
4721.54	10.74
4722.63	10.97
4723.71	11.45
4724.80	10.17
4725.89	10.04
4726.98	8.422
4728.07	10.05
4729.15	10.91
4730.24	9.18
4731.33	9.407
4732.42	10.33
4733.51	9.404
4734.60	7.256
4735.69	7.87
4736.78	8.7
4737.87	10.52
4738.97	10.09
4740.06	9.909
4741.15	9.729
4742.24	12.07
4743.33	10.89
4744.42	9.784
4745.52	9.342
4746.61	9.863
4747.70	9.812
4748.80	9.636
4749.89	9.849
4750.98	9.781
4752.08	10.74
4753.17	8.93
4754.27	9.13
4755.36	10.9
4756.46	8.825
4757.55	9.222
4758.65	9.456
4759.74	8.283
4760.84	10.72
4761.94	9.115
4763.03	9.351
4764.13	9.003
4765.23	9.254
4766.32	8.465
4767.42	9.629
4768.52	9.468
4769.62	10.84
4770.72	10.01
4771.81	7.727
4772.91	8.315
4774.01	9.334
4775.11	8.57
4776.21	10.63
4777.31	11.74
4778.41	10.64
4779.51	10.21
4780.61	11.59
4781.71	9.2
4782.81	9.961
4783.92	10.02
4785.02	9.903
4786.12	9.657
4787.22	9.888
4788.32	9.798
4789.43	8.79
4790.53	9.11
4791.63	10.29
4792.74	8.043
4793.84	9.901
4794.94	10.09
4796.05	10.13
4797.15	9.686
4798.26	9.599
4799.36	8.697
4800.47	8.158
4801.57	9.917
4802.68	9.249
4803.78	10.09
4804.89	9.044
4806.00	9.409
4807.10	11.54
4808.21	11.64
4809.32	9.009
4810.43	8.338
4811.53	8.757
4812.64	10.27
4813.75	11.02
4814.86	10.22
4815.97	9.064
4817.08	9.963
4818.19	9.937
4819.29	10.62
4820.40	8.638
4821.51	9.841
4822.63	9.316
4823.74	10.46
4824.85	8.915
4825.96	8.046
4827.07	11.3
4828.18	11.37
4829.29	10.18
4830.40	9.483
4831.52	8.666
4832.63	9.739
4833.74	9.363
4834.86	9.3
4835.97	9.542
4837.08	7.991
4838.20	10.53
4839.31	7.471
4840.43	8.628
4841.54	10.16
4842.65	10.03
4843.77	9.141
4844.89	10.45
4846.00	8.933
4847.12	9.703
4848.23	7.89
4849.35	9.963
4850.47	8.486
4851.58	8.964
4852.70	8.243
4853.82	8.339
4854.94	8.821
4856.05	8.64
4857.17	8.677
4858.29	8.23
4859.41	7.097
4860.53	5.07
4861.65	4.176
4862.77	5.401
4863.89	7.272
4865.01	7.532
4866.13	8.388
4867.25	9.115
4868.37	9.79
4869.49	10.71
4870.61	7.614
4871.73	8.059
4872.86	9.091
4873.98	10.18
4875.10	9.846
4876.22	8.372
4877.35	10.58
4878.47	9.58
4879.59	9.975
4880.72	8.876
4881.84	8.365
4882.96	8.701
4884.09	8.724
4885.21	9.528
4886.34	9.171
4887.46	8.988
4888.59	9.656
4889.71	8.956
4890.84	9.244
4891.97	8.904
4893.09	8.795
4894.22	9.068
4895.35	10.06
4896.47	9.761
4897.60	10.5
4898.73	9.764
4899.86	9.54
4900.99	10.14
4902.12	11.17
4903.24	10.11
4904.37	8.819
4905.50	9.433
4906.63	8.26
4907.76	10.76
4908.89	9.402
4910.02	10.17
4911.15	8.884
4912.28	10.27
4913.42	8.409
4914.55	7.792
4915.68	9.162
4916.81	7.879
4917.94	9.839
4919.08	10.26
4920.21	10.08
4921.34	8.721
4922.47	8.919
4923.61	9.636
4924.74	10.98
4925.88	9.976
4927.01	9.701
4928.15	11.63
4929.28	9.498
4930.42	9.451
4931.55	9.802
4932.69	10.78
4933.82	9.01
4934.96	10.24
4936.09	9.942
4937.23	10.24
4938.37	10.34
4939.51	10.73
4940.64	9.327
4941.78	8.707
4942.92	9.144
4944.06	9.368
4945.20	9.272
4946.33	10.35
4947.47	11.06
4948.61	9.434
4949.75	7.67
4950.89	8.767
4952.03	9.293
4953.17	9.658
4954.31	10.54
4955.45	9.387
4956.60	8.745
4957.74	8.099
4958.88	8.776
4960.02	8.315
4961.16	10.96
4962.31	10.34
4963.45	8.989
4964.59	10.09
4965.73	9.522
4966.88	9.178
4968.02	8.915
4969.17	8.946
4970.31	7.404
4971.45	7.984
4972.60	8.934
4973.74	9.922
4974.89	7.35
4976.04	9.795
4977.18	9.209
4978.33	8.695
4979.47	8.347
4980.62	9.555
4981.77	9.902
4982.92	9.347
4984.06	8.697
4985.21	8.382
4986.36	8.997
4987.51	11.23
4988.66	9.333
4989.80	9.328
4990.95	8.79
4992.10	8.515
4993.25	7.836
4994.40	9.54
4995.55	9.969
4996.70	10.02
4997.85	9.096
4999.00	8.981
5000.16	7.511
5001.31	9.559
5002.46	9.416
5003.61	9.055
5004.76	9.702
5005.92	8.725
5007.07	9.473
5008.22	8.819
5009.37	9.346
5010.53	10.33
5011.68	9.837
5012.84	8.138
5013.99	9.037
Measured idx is 8.88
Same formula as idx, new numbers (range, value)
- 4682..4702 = 10.3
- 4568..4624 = 9.86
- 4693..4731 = 9.99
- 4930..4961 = 9.52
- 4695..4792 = 9.76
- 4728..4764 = 9.66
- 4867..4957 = 9.51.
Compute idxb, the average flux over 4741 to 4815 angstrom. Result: 9.71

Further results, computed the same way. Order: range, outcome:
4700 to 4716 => 9.7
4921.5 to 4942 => 9.94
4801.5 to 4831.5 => 9.81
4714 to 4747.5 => 9.79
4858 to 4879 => 8.21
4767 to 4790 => 9.81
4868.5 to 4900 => 9.31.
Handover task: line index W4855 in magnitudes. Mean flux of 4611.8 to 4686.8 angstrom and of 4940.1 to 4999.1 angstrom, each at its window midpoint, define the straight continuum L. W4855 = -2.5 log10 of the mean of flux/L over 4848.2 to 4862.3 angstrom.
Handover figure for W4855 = 0.20 mag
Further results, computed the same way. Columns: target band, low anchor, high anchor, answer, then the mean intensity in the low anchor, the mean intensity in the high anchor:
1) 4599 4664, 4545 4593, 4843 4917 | -0.03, 9.85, 8.94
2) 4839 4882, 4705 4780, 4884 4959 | 0.12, 9.69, 9.54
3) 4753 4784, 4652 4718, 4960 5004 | 0.01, 9.95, 9.14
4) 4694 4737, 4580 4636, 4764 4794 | -0.01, 9.85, 9.65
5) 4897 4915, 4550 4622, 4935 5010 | -0.03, 9.91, 9.25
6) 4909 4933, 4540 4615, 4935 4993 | -0.03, 10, 9.28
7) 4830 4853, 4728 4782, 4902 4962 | 0.05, 9.67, 9.56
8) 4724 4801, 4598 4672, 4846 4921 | -0.02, 10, 8.96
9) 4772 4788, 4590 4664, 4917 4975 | -0.02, 9.92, 9.5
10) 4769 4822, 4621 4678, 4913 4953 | 0.00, 9.97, 9.59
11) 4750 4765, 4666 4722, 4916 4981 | 0.04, 10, 9.43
